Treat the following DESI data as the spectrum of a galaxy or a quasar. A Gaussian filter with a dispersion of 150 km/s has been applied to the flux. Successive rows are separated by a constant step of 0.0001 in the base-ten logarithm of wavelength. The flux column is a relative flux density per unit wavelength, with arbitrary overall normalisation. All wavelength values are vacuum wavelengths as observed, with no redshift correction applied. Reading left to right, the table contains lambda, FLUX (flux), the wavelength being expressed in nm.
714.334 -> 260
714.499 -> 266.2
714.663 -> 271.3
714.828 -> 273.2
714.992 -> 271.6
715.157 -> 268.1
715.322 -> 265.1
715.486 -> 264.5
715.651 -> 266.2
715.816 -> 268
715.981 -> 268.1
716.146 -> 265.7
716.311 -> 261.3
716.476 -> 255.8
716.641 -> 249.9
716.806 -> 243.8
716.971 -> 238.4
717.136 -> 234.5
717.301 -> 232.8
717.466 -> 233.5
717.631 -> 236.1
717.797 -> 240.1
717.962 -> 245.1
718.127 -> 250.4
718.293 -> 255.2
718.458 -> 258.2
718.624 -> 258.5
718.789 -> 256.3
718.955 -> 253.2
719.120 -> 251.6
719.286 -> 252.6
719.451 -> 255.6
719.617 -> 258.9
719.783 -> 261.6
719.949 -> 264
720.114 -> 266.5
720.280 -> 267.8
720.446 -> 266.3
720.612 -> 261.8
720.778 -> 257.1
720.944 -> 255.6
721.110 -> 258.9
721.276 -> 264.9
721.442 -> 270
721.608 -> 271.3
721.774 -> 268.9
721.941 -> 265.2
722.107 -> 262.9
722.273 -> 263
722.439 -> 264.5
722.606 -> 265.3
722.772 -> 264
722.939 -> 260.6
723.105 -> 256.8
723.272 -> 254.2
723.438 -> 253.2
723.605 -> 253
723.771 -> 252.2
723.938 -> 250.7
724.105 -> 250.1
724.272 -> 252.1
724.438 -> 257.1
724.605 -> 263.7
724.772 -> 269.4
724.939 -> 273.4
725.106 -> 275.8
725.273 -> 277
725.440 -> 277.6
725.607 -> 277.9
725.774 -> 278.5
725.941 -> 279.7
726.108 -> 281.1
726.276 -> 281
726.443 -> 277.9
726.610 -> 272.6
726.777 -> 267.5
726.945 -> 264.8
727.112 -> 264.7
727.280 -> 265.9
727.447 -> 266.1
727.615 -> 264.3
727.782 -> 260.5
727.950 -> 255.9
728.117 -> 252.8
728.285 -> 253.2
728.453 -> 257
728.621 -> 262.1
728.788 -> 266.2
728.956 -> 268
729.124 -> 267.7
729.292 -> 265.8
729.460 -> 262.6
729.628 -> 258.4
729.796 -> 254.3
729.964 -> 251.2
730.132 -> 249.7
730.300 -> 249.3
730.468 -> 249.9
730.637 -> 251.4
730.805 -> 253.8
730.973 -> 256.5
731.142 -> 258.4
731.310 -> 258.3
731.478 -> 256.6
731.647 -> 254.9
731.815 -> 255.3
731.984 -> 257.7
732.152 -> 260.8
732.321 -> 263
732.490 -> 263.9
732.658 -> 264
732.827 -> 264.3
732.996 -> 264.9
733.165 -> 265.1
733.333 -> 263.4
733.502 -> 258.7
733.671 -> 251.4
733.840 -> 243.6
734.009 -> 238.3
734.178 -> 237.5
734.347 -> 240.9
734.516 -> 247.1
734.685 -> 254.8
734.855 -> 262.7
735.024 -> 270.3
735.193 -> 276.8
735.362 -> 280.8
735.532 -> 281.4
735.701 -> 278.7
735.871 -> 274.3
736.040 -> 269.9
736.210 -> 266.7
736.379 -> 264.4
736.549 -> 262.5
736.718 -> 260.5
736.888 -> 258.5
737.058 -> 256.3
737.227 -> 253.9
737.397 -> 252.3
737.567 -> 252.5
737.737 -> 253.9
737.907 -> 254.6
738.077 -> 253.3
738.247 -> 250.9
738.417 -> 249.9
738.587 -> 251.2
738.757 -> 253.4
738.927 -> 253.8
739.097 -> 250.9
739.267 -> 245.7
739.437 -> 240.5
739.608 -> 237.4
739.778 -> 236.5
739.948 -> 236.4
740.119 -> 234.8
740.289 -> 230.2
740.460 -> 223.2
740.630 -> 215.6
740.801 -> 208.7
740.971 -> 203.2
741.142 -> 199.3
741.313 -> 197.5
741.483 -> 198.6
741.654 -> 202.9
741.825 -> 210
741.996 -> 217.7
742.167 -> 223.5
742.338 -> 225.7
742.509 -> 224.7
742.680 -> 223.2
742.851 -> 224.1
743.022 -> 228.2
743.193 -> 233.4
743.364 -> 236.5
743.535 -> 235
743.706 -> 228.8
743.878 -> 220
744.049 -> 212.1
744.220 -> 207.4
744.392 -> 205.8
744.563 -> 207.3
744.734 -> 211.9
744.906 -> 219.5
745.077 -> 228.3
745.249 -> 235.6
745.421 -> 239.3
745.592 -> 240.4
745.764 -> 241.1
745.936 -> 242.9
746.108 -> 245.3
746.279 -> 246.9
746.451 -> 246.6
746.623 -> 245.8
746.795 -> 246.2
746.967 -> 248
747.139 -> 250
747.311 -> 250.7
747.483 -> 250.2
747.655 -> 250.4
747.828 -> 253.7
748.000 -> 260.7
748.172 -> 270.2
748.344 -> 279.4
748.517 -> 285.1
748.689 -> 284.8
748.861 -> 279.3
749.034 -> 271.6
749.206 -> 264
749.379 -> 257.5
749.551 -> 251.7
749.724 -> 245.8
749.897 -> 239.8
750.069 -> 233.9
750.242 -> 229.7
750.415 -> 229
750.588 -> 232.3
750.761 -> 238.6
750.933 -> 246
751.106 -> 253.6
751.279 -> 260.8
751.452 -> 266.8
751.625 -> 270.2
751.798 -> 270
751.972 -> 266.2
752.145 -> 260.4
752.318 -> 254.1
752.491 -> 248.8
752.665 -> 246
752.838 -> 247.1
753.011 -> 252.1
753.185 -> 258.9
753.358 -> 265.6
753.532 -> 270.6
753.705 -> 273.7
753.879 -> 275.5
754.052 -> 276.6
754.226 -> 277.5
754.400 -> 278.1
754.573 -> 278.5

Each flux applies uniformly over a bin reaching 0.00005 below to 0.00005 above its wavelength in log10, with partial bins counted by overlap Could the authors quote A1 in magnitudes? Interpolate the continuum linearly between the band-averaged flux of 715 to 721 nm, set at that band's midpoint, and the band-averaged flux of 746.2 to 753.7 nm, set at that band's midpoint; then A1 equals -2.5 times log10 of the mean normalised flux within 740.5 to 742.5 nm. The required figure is 0.21 mag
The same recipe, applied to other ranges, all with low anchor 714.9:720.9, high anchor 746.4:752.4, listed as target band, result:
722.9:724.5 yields 0.01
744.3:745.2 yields 0.19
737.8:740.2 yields 0.04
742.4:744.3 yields 0.14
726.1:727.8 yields -0.06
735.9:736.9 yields -0.04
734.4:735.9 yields -0.05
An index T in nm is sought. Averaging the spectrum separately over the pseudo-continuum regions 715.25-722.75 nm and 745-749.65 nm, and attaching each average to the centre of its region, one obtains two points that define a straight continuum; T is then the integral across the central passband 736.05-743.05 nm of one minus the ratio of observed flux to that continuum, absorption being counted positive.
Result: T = 0.507 nm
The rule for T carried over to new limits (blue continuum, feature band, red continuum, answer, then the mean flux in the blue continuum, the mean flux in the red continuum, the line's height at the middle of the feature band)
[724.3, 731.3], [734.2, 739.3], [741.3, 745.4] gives -0.441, 264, 220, 239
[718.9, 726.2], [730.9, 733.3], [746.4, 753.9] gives 0.005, 263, 256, 261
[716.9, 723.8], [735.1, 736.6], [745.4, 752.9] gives -0.108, 256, 253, 255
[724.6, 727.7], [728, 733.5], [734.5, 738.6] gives 0.189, 273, 262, 268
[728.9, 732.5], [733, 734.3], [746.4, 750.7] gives 0.026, 257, 254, 257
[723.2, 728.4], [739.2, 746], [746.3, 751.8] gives 0.909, 265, 255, 258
